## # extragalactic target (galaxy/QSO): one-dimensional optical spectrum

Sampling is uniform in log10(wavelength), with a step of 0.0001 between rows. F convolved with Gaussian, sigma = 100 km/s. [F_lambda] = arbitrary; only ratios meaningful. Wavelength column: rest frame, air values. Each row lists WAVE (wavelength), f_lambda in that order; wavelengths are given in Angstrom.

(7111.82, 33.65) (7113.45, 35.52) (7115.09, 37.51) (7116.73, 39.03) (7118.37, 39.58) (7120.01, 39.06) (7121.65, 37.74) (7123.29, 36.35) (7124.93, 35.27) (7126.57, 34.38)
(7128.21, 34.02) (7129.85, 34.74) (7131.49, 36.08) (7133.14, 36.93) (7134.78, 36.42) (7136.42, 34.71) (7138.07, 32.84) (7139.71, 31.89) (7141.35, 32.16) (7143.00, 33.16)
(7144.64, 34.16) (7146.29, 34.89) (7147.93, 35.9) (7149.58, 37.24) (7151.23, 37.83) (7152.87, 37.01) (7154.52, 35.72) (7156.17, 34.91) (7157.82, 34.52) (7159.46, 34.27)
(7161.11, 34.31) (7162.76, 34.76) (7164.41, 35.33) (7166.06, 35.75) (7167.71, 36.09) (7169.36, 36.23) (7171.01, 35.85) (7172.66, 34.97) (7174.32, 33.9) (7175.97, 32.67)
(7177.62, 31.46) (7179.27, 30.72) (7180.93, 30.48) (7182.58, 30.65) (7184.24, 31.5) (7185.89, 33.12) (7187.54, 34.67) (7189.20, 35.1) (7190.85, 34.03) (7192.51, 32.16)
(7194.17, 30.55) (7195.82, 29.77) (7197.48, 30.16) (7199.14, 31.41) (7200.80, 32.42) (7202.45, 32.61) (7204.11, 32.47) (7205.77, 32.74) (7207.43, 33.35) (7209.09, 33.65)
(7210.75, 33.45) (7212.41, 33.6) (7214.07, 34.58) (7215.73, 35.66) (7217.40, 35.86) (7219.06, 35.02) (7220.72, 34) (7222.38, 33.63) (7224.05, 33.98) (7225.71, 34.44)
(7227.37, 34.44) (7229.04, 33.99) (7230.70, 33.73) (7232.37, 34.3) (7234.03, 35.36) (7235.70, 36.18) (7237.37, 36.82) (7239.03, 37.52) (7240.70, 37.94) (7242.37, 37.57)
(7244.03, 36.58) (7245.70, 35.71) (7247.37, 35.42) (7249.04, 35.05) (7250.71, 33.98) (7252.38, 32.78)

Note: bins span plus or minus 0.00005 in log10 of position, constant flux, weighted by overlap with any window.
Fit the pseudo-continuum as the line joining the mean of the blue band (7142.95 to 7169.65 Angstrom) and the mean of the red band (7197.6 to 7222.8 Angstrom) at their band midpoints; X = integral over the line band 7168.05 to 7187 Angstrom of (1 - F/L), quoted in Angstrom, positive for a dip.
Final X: 1.0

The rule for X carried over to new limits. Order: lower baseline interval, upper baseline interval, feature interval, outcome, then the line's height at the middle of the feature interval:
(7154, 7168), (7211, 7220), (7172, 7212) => 2.9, 34.9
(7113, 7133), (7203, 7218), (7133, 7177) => 0.8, 35.6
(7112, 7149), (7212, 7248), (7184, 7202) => 1.6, 35.4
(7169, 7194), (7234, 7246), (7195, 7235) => 1.9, 35.2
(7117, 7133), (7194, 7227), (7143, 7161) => 0.0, 35.4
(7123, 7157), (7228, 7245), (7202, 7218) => 0.9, 35.7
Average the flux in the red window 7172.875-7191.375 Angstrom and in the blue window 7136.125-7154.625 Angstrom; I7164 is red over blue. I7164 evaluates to 0.9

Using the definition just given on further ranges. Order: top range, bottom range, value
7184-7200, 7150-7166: 0.91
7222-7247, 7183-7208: 1.10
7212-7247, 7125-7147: 1.03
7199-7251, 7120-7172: 0.98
